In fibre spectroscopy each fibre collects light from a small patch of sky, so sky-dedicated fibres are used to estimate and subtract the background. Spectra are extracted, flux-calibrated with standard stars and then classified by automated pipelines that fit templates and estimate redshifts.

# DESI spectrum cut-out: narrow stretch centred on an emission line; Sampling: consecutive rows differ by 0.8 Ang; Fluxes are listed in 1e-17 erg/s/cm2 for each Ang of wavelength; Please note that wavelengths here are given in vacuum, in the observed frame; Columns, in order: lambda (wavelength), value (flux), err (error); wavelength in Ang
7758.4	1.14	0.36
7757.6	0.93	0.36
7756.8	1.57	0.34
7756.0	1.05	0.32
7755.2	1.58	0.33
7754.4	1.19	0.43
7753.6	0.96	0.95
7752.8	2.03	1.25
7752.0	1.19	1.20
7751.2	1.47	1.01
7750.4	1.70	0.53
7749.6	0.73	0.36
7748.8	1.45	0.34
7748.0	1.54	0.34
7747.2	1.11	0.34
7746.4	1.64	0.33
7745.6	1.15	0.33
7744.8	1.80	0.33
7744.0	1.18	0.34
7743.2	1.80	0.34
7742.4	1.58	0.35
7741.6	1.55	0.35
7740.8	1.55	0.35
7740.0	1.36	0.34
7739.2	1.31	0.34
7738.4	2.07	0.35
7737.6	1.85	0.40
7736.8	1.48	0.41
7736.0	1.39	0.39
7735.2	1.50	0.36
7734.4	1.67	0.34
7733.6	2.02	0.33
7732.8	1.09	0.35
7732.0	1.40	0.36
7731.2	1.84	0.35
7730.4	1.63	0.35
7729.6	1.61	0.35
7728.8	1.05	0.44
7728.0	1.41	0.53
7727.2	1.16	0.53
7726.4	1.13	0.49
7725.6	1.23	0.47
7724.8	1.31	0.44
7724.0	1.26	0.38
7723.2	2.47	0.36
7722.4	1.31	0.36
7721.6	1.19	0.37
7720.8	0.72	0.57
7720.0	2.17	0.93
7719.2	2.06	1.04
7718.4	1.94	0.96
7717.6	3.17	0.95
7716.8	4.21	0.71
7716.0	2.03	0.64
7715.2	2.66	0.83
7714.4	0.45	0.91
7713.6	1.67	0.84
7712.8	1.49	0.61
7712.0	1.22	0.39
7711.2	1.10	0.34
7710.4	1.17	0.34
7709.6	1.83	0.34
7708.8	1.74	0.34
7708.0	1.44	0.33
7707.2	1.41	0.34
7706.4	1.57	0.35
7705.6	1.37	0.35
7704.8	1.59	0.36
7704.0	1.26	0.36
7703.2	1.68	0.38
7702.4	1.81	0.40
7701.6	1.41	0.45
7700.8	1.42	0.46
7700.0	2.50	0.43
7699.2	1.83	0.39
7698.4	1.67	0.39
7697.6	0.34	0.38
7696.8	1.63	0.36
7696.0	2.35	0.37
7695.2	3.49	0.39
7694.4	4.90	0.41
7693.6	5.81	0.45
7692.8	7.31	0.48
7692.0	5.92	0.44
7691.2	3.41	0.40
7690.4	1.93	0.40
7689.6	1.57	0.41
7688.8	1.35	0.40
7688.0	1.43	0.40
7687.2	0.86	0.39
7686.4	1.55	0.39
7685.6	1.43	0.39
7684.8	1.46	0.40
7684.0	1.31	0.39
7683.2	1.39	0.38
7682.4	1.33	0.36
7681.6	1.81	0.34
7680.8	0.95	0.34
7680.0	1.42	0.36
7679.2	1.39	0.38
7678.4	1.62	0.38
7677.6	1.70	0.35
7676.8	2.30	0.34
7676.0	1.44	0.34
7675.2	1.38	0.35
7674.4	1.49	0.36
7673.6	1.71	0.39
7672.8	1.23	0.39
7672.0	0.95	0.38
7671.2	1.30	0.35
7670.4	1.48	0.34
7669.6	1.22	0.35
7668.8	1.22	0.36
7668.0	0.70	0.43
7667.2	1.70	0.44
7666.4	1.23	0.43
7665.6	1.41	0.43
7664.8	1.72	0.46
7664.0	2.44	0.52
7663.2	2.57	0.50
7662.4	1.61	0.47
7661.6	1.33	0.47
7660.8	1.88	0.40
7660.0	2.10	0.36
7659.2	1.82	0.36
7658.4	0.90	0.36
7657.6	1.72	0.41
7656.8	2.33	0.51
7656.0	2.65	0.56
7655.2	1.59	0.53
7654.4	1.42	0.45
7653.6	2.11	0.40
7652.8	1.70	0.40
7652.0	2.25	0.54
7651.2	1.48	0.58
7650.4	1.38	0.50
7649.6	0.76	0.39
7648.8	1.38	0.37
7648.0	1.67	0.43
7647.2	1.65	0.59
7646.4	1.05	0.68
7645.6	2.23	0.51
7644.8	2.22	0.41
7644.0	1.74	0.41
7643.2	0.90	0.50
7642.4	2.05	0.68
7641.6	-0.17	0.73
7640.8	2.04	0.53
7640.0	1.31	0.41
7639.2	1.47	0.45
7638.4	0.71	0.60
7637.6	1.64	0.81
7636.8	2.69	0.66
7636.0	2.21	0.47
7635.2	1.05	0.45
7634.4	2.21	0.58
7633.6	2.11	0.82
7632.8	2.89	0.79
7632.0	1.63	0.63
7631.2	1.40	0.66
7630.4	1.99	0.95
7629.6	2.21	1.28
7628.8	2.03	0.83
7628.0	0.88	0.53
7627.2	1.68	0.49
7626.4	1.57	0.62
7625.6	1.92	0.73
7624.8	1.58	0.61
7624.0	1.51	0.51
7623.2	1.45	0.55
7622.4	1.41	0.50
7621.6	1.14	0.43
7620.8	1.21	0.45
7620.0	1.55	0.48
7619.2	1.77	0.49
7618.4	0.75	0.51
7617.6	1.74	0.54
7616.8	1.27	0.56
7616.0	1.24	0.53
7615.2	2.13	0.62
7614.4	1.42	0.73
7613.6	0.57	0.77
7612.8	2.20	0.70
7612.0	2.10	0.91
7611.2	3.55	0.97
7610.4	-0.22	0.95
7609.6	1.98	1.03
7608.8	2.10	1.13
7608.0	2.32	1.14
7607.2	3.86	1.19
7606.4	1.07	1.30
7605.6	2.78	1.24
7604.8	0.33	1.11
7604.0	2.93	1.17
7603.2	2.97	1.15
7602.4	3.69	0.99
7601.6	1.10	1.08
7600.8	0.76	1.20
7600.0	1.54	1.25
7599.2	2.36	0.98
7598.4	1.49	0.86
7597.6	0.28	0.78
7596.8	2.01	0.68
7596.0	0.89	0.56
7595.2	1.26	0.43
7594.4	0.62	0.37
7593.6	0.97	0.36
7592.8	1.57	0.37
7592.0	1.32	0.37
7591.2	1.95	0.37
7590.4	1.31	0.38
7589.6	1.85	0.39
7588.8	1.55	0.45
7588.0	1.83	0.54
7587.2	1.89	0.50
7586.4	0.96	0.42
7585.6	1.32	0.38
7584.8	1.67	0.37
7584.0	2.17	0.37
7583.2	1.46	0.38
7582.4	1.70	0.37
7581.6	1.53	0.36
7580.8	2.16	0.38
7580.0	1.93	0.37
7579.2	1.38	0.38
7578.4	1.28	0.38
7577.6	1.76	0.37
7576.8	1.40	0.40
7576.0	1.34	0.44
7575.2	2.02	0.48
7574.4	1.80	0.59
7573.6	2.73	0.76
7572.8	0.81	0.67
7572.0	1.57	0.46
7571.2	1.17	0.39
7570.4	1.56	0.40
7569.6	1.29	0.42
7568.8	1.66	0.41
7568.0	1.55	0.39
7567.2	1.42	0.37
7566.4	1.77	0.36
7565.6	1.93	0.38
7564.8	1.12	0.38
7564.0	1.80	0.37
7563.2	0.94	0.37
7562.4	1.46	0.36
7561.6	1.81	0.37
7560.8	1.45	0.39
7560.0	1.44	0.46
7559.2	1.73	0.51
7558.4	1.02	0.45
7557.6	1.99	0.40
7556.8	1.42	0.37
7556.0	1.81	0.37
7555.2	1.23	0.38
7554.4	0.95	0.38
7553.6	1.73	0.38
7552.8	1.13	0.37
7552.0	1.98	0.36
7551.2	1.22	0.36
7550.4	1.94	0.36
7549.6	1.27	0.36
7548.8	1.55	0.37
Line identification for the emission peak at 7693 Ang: Halpha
